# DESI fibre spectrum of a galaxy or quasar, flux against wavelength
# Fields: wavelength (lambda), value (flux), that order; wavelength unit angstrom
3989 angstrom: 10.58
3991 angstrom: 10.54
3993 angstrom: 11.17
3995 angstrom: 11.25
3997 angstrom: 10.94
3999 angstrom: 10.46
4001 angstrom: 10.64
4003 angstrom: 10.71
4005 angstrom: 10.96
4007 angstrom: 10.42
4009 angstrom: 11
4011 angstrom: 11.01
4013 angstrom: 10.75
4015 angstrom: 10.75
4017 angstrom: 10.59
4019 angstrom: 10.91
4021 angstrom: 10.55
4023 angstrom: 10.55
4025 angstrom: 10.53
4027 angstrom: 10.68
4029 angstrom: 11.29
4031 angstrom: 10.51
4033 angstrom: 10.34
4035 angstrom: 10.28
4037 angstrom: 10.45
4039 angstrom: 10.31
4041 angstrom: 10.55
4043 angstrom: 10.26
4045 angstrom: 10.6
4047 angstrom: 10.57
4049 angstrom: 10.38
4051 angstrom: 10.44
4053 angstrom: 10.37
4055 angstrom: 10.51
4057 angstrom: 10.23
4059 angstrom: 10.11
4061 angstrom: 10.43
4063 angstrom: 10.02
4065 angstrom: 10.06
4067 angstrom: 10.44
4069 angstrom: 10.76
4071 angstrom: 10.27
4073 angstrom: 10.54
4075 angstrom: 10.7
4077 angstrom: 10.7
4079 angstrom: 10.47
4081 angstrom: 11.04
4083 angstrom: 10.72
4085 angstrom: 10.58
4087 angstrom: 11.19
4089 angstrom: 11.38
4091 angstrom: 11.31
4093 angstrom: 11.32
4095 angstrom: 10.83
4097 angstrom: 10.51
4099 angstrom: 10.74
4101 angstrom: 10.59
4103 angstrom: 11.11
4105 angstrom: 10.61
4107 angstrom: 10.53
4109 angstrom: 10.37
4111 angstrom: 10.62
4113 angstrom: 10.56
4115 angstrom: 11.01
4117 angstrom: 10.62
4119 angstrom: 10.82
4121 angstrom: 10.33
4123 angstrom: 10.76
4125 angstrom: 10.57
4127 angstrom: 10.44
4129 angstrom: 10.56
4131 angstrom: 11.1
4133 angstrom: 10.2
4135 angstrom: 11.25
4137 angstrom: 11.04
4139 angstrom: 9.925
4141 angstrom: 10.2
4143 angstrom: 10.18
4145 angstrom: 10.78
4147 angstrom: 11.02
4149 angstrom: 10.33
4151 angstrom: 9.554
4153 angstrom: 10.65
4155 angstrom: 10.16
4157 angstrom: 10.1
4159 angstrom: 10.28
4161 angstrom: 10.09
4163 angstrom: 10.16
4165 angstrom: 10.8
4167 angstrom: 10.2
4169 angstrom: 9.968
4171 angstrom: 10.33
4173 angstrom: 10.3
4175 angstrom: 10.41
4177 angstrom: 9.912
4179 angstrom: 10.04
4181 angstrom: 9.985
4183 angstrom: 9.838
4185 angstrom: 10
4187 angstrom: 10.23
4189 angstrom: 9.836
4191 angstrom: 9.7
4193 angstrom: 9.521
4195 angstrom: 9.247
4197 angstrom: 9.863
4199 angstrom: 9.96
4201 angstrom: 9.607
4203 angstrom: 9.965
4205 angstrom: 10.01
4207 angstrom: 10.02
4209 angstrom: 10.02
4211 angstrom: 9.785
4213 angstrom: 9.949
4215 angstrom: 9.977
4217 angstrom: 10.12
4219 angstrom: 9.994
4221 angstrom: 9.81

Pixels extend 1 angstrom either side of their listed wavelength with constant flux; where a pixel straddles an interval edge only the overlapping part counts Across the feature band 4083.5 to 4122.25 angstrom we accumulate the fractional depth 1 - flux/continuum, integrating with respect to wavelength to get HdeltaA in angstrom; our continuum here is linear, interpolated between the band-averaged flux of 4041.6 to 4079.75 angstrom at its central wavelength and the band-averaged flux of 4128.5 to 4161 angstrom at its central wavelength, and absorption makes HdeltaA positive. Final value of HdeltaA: -1.34 angstrom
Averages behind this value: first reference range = 10.4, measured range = 10.8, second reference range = 10.4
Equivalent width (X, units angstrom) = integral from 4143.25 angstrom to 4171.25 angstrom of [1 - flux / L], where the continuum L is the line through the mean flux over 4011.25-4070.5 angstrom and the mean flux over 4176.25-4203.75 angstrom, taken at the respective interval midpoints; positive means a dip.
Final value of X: -0.9 angstrom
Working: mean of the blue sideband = 10.5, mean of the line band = 10.3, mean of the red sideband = 9.83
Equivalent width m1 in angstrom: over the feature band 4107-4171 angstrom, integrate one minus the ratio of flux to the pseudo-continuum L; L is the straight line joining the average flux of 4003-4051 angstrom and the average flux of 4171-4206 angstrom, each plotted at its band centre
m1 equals -2.1 angstrom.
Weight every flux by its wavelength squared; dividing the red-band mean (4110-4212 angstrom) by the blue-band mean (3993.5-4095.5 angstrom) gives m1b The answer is 1.0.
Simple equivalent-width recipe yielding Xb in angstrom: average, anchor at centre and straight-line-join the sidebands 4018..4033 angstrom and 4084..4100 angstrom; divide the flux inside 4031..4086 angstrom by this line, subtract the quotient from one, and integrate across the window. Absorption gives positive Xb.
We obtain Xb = 1.96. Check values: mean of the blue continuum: 10.7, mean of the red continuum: 11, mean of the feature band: 10.5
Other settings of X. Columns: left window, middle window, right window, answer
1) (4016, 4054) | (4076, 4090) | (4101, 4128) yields -0.4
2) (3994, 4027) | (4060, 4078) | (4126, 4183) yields 0.3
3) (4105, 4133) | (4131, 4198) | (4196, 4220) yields 0.5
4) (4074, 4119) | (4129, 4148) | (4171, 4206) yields -0.4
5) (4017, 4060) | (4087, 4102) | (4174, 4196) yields -1.0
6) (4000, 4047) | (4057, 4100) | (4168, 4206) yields -1.1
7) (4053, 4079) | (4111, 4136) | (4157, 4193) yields -1.1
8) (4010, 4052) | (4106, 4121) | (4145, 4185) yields -0.4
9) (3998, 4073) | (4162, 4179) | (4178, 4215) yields -0.5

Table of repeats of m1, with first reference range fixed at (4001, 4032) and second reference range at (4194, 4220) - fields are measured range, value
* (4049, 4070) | 0.4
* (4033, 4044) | 0.3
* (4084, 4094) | -0.7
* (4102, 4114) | -0.4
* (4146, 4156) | -0.2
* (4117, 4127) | -0.3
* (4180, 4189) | 0.0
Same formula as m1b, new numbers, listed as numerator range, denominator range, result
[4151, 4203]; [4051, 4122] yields 0.99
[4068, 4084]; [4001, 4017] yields 1.02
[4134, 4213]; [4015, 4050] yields 1.03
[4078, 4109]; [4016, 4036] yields 1.06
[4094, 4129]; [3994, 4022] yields 1.04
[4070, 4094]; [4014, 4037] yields 1.05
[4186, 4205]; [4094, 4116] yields 0.96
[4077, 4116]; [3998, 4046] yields 1.06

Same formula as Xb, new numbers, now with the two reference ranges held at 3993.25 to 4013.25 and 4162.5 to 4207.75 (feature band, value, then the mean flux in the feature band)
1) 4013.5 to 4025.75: 0.1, 10.7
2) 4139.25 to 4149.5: -0.3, 10.5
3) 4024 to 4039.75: 0.2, 10.6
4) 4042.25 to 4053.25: 0.2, 10.4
